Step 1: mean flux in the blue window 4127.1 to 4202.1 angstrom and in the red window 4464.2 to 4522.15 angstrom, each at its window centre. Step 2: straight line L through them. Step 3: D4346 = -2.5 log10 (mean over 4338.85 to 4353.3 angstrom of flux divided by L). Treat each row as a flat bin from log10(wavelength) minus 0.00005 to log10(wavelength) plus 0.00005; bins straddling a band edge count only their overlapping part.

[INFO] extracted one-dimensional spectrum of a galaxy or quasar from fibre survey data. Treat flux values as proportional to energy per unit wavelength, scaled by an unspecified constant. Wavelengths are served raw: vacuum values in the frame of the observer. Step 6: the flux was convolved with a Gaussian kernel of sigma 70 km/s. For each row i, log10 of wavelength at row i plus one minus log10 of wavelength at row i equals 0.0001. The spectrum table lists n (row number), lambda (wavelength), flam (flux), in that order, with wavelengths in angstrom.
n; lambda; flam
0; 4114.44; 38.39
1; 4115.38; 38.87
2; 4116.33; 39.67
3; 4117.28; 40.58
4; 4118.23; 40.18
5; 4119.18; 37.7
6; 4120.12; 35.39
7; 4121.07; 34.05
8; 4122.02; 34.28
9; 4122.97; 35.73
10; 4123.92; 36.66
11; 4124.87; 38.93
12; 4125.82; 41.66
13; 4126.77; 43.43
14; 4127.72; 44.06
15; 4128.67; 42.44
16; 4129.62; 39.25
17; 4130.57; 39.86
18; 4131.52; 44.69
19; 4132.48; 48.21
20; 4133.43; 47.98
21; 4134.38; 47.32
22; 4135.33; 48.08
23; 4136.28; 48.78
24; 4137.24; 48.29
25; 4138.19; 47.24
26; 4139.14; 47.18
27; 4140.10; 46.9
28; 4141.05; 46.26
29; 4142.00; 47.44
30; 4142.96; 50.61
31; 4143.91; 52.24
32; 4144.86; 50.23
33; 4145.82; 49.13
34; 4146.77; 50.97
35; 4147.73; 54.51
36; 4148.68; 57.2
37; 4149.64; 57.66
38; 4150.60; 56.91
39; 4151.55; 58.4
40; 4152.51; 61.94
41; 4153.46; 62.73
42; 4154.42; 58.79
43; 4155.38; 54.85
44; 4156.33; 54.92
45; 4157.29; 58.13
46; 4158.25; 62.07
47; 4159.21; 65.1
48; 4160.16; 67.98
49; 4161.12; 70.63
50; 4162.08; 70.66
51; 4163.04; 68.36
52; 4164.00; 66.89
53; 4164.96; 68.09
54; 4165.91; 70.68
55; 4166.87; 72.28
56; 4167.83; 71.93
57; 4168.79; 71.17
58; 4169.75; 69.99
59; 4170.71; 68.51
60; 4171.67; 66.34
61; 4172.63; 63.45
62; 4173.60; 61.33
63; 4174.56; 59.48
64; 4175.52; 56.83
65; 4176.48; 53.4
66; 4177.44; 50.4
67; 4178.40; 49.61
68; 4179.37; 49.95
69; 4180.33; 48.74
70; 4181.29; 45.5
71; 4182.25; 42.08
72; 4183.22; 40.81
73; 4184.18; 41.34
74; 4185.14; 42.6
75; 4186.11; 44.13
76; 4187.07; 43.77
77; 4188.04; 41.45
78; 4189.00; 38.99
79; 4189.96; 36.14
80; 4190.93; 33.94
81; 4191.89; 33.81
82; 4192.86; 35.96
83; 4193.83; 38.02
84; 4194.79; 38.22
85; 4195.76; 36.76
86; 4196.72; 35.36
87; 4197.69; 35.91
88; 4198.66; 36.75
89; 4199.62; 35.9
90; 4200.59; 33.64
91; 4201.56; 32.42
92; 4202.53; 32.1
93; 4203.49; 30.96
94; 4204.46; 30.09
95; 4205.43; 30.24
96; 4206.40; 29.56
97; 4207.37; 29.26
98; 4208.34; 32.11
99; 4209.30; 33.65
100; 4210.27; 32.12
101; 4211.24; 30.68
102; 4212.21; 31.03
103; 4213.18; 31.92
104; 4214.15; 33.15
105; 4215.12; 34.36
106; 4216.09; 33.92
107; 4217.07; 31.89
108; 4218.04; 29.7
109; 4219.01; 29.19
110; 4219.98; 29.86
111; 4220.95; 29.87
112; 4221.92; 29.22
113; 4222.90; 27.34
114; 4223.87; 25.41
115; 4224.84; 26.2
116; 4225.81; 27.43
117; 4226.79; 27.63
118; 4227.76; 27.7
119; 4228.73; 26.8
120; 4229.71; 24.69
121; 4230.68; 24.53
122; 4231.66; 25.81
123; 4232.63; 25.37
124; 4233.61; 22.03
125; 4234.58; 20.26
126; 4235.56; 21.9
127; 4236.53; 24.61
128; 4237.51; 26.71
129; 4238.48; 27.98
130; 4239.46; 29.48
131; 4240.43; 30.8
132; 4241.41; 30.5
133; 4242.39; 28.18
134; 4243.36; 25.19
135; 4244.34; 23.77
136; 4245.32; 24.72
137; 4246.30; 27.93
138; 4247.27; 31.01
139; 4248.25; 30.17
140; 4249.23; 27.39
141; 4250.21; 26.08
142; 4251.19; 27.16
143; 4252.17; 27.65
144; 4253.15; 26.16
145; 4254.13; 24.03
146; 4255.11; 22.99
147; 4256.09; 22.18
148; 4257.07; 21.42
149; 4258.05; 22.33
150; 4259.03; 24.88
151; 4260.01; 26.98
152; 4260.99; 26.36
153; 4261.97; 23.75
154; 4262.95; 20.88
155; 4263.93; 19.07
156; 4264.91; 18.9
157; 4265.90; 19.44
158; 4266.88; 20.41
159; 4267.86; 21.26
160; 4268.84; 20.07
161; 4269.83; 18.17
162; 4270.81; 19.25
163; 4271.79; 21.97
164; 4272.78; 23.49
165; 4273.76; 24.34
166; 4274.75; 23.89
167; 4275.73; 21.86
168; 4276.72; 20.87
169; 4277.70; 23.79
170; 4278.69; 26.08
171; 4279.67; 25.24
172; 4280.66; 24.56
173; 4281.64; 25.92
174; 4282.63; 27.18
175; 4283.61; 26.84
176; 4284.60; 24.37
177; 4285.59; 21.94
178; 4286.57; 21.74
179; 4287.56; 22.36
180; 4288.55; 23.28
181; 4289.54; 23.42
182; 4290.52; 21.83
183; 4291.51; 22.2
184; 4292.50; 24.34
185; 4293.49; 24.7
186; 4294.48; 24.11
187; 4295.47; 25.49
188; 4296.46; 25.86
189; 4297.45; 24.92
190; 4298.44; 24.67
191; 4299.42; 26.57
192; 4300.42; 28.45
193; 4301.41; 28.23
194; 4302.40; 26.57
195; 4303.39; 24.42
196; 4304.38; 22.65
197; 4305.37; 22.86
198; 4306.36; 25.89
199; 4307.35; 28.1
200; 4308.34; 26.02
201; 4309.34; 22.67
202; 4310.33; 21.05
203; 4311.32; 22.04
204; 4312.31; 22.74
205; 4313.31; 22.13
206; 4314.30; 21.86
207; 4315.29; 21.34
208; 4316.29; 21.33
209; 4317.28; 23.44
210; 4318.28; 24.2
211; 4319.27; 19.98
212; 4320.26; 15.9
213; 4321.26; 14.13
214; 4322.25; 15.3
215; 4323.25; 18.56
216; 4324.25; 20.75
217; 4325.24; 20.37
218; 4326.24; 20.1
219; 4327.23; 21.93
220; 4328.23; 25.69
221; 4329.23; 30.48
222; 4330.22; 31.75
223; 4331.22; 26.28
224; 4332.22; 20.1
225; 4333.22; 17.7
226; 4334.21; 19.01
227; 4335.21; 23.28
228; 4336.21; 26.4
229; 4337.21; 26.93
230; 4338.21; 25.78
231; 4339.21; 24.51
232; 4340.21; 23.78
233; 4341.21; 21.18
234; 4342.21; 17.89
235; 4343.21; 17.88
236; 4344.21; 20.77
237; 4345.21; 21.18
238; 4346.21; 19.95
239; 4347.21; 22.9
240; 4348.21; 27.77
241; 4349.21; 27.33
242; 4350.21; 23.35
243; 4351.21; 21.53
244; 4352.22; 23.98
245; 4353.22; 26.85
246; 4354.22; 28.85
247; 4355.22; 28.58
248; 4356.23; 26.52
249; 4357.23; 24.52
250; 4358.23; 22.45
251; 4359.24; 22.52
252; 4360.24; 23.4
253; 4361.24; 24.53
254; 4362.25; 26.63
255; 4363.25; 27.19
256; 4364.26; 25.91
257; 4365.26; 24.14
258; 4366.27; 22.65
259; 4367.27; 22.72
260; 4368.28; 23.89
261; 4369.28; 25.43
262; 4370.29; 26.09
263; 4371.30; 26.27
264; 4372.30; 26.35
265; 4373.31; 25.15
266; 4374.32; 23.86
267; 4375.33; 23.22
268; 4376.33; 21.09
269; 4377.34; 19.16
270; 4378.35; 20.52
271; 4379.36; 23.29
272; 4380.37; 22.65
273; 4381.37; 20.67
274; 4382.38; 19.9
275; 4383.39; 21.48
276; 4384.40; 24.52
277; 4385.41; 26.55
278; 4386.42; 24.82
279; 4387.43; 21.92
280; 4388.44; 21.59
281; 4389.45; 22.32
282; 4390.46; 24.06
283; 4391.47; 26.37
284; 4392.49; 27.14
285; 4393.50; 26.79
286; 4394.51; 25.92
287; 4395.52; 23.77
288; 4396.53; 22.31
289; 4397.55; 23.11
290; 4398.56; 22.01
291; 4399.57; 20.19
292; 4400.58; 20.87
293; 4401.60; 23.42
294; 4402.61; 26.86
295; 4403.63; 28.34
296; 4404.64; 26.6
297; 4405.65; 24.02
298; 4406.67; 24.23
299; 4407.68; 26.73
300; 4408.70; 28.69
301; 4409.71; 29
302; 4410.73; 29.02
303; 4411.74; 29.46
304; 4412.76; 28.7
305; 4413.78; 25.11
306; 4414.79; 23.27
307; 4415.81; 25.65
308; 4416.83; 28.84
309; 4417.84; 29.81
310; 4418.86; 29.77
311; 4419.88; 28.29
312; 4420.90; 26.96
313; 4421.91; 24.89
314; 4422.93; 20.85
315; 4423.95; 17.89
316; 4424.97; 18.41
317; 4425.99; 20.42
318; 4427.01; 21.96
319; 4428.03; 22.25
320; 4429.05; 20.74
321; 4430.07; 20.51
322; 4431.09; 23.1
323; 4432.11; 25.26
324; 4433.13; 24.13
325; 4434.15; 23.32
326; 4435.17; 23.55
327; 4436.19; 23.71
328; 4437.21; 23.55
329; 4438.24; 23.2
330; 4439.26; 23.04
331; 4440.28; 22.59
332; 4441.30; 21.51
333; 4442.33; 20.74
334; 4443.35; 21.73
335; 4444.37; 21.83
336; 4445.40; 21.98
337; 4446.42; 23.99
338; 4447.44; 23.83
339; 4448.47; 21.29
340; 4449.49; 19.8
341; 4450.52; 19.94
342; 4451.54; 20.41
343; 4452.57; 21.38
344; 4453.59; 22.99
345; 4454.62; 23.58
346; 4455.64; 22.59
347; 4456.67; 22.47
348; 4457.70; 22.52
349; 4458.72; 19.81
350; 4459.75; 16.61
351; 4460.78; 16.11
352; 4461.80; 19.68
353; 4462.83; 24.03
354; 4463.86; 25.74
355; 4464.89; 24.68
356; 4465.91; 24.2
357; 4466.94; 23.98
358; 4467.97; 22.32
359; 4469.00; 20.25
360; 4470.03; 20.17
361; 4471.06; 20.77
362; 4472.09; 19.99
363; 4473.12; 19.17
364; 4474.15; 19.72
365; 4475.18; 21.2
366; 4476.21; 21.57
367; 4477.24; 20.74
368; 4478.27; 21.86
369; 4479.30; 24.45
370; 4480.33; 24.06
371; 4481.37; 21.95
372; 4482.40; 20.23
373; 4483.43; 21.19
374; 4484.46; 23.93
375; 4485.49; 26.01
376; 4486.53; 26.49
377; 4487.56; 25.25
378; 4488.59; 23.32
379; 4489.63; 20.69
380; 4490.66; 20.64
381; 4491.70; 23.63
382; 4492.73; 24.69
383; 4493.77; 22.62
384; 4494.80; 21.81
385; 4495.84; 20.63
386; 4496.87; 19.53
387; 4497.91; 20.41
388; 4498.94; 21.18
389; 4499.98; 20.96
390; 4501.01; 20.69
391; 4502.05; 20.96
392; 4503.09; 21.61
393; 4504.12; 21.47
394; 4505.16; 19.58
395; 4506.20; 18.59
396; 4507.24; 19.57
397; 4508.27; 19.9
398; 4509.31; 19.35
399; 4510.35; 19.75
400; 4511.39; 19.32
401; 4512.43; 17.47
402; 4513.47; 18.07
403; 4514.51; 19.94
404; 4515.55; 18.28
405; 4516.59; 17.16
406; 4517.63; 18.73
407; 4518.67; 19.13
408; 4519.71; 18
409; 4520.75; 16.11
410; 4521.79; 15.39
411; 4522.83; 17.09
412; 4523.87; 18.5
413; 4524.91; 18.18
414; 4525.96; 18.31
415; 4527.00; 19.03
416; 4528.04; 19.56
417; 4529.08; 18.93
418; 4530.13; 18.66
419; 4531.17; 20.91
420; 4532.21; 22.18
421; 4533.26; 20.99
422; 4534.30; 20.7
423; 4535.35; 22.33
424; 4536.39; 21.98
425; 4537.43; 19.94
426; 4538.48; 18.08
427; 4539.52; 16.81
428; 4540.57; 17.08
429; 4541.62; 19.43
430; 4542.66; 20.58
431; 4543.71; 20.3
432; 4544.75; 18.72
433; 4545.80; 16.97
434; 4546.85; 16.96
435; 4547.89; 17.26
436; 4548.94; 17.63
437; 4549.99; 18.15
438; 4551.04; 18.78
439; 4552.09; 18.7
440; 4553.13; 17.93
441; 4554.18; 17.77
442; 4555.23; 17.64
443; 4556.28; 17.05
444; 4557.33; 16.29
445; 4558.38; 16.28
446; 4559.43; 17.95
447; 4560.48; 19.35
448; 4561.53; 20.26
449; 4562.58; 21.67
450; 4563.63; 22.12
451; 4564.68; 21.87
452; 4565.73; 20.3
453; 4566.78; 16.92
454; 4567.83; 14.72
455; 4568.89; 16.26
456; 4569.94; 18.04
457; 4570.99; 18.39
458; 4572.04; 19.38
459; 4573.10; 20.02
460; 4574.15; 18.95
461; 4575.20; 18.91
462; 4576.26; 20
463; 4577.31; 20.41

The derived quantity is 0.46 mag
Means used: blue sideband 51.1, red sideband 21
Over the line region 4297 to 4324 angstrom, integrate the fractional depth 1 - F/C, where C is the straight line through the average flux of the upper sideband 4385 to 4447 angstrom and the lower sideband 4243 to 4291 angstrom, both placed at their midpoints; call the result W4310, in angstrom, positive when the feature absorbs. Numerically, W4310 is 1.2 angstrom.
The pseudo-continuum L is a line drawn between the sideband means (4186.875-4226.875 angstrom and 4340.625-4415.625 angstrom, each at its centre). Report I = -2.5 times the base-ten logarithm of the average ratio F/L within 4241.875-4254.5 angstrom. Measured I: 0.14 mag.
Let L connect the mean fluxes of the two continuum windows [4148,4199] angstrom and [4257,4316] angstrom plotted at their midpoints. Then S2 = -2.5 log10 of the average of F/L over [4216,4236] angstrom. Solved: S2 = 0.43 mag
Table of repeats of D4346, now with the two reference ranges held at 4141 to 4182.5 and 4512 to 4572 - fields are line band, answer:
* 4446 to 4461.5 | 0.309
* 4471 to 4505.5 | 0.115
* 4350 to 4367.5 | 0.466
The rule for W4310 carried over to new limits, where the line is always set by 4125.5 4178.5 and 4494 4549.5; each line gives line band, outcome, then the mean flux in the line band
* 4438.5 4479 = 6.23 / 21.6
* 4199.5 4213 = 5.09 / 31.6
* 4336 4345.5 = 3.76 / 22.5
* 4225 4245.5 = 9.33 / 26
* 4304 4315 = 4.63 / 23.4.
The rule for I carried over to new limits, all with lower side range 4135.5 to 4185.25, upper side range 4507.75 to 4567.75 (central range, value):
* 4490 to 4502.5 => 0.07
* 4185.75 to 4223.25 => 0.48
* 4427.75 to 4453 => 0.27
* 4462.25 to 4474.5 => 0.17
